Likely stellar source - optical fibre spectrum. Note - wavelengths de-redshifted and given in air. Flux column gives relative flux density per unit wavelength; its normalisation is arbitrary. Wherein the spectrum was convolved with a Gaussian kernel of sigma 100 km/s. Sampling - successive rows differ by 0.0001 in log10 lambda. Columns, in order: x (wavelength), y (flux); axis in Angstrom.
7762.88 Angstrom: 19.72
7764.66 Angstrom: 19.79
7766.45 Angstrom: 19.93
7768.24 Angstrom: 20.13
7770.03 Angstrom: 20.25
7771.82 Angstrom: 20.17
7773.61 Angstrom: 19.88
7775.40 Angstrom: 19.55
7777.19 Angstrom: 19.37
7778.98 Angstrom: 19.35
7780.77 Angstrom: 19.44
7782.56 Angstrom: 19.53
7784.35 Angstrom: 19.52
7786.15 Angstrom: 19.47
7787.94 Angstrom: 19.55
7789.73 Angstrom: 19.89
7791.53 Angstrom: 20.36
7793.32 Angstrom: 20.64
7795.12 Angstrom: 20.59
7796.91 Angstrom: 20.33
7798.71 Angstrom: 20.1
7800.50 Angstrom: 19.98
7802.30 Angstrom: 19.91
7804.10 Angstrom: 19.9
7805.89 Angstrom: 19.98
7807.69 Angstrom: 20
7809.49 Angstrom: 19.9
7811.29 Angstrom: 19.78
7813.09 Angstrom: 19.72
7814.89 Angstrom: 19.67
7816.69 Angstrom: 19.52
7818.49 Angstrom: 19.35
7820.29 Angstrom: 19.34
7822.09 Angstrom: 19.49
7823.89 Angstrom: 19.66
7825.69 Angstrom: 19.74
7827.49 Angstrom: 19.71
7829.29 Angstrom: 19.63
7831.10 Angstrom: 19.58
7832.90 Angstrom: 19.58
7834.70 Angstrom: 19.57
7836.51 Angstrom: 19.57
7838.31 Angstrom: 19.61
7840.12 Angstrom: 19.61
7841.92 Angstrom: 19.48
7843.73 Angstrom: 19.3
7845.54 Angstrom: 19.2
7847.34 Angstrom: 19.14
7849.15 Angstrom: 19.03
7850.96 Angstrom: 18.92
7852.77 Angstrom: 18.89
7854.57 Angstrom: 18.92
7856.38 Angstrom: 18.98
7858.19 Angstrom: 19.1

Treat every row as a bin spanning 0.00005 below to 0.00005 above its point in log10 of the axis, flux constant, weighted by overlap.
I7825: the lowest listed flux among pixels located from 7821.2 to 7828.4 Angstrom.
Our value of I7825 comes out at 19.49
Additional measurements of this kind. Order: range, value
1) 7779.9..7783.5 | 19.44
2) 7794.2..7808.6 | 19.9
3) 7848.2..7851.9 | 18.92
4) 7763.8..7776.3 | 19.55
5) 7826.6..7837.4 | 19.57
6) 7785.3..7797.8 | 19.47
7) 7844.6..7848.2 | 19.14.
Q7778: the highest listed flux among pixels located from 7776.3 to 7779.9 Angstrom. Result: 19.37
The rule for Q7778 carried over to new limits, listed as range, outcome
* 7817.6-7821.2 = 19.35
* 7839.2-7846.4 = 19.61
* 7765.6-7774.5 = 20.25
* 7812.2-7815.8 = 19.72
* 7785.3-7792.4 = 20.36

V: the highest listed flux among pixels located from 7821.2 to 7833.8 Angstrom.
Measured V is 19.74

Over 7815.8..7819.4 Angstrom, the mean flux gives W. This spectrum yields 19.4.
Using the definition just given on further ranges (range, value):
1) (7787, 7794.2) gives 20.1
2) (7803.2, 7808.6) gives 20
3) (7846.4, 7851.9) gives 19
